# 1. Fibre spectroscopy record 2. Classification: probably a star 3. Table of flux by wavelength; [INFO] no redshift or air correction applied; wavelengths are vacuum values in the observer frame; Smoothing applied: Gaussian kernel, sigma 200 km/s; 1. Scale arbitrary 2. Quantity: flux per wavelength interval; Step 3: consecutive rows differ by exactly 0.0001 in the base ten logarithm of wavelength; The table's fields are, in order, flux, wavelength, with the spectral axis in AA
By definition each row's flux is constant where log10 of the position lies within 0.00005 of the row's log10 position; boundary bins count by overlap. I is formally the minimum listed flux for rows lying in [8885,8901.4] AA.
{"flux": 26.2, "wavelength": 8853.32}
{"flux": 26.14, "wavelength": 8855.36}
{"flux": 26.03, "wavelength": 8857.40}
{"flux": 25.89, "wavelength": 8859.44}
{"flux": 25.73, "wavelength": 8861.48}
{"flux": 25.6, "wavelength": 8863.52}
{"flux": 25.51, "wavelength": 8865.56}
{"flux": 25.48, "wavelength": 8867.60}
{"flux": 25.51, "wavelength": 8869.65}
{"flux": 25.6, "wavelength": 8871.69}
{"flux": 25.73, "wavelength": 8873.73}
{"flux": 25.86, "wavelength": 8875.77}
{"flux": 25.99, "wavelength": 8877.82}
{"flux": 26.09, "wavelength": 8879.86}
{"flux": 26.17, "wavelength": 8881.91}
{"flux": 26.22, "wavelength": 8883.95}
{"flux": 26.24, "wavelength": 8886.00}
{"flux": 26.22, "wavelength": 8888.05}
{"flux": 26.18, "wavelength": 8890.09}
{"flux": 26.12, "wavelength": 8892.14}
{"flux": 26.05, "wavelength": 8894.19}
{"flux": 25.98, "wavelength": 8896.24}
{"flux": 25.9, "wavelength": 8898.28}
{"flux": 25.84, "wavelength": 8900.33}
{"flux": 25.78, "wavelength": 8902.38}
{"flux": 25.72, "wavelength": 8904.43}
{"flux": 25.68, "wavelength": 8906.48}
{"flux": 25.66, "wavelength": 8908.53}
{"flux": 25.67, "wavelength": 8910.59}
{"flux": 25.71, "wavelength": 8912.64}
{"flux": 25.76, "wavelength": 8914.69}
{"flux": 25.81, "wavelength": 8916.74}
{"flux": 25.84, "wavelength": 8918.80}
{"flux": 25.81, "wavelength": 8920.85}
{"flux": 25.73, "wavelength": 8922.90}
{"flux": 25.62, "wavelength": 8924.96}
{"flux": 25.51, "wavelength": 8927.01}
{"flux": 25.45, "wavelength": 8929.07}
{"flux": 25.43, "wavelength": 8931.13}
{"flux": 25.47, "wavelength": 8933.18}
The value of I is 25.84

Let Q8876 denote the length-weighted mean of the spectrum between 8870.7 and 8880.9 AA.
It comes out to 25.9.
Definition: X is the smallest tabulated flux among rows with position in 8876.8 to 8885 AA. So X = 25.99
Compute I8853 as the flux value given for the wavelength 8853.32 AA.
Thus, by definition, 26.2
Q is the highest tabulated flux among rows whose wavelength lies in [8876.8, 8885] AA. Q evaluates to 26.22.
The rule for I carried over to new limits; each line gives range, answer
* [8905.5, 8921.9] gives 25.66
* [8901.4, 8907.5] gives 25.68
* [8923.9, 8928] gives 25.51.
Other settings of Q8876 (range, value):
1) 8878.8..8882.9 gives 26.1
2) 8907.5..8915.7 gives 25.7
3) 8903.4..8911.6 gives 25.7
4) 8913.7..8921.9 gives 25.8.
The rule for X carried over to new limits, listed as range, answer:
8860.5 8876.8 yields 25.48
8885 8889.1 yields 26.22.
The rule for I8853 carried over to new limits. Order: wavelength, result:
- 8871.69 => 25.6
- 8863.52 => 25.6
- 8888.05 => 26.22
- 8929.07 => 25.45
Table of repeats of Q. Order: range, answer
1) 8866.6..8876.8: 25.86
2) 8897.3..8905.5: 25.9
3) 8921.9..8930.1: 25.73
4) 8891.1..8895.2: 26.12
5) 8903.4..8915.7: 25.76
